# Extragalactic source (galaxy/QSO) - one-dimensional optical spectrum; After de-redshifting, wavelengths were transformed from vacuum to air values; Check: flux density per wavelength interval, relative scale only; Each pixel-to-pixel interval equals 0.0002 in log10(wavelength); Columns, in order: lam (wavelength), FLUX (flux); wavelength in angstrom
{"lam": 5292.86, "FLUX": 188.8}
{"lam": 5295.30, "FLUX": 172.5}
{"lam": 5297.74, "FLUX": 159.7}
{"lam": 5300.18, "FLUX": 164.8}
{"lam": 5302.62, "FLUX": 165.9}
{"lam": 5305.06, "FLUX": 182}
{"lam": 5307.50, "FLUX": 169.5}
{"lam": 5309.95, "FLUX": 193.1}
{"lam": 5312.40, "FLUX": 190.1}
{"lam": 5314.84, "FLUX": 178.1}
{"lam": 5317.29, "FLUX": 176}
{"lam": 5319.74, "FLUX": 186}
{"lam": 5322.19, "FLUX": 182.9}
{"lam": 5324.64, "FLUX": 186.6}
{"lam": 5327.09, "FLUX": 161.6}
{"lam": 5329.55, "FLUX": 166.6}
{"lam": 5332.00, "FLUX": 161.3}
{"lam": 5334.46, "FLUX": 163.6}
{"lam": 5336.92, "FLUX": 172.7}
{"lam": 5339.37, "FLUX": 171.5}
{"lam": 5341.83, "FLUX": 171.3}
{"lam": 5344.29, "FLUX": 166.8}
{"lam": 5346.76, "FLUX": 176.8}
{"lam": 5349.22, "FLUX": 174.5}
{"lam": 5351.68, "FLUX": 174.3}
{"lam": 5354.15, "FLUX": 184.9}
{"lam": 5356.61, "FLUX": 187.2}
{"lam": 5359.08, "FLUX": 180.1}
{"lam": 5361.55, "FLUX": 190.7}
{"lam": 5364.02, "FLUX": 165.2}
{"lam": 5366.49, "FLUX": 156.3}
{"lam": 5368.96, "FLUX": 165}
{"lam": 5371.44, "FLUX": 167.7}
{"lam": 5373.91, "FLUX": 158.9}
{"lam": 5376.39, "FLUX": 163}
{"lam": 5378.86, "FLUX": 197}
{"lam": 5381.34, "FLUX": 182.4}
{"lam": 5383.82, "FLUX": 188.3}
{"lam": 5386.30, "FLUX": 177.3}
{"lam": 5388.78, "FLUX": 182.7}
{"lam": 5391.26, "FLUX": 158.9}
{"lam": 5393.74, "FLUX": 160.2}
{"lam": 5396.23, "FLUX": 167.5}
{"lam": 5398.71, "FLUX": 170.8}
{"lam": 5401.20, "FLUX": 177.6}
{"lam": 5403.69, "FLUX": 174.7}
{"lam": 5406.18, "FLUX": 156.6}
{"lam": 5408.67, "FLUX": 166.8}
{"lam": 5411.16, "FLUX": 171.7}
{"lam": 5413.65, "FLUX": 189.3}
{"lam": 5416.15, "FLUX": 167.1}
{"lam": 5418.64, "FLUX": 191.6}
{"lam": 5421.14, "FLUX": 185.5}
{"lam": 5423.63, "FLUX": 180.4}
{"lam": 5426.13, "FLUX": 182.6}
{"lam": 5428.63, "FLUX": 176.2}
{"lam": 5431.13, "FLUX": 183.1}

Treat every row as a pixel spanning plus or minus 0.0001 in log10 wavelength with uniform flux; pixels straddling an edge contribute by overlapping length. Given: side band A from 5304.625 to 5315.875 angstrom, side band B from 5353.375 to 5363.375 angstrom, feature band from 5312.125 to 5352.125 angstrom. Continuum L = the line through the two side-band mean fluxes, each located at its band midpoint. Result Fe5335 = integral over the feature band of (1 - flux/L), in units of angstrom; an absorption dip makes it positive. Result 2.13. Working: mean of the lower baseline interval 183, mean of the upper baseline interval 185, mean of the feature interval 174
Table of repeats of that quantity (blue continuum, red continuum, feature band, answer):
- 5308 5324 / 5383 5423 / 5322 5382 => 2.28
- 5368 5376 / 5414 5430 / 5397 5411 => 0.43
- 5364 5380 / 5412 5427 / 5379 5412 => 0.38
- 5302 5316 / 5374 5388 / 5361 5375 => 1.06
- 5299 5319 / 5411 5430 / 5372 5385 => 0.18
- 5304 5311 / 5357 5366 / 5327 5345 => 1.20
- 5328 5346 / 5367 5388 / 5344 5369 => -0.66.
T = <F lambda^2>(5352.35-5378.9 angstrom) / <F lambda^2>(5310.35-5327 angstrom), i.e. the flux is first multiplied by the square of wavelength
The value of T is 0.97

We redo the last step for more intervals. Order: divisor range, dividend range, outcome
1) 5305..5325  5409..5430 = 1.03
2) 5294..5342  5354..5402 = 1.02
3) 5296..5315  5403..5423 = 1.04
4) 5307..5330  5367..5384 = 0.98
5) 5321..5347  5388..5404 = 1.02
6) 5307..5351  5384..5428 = 1.03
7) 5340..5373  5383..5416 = 1.01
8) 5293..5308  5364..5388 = 1.04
